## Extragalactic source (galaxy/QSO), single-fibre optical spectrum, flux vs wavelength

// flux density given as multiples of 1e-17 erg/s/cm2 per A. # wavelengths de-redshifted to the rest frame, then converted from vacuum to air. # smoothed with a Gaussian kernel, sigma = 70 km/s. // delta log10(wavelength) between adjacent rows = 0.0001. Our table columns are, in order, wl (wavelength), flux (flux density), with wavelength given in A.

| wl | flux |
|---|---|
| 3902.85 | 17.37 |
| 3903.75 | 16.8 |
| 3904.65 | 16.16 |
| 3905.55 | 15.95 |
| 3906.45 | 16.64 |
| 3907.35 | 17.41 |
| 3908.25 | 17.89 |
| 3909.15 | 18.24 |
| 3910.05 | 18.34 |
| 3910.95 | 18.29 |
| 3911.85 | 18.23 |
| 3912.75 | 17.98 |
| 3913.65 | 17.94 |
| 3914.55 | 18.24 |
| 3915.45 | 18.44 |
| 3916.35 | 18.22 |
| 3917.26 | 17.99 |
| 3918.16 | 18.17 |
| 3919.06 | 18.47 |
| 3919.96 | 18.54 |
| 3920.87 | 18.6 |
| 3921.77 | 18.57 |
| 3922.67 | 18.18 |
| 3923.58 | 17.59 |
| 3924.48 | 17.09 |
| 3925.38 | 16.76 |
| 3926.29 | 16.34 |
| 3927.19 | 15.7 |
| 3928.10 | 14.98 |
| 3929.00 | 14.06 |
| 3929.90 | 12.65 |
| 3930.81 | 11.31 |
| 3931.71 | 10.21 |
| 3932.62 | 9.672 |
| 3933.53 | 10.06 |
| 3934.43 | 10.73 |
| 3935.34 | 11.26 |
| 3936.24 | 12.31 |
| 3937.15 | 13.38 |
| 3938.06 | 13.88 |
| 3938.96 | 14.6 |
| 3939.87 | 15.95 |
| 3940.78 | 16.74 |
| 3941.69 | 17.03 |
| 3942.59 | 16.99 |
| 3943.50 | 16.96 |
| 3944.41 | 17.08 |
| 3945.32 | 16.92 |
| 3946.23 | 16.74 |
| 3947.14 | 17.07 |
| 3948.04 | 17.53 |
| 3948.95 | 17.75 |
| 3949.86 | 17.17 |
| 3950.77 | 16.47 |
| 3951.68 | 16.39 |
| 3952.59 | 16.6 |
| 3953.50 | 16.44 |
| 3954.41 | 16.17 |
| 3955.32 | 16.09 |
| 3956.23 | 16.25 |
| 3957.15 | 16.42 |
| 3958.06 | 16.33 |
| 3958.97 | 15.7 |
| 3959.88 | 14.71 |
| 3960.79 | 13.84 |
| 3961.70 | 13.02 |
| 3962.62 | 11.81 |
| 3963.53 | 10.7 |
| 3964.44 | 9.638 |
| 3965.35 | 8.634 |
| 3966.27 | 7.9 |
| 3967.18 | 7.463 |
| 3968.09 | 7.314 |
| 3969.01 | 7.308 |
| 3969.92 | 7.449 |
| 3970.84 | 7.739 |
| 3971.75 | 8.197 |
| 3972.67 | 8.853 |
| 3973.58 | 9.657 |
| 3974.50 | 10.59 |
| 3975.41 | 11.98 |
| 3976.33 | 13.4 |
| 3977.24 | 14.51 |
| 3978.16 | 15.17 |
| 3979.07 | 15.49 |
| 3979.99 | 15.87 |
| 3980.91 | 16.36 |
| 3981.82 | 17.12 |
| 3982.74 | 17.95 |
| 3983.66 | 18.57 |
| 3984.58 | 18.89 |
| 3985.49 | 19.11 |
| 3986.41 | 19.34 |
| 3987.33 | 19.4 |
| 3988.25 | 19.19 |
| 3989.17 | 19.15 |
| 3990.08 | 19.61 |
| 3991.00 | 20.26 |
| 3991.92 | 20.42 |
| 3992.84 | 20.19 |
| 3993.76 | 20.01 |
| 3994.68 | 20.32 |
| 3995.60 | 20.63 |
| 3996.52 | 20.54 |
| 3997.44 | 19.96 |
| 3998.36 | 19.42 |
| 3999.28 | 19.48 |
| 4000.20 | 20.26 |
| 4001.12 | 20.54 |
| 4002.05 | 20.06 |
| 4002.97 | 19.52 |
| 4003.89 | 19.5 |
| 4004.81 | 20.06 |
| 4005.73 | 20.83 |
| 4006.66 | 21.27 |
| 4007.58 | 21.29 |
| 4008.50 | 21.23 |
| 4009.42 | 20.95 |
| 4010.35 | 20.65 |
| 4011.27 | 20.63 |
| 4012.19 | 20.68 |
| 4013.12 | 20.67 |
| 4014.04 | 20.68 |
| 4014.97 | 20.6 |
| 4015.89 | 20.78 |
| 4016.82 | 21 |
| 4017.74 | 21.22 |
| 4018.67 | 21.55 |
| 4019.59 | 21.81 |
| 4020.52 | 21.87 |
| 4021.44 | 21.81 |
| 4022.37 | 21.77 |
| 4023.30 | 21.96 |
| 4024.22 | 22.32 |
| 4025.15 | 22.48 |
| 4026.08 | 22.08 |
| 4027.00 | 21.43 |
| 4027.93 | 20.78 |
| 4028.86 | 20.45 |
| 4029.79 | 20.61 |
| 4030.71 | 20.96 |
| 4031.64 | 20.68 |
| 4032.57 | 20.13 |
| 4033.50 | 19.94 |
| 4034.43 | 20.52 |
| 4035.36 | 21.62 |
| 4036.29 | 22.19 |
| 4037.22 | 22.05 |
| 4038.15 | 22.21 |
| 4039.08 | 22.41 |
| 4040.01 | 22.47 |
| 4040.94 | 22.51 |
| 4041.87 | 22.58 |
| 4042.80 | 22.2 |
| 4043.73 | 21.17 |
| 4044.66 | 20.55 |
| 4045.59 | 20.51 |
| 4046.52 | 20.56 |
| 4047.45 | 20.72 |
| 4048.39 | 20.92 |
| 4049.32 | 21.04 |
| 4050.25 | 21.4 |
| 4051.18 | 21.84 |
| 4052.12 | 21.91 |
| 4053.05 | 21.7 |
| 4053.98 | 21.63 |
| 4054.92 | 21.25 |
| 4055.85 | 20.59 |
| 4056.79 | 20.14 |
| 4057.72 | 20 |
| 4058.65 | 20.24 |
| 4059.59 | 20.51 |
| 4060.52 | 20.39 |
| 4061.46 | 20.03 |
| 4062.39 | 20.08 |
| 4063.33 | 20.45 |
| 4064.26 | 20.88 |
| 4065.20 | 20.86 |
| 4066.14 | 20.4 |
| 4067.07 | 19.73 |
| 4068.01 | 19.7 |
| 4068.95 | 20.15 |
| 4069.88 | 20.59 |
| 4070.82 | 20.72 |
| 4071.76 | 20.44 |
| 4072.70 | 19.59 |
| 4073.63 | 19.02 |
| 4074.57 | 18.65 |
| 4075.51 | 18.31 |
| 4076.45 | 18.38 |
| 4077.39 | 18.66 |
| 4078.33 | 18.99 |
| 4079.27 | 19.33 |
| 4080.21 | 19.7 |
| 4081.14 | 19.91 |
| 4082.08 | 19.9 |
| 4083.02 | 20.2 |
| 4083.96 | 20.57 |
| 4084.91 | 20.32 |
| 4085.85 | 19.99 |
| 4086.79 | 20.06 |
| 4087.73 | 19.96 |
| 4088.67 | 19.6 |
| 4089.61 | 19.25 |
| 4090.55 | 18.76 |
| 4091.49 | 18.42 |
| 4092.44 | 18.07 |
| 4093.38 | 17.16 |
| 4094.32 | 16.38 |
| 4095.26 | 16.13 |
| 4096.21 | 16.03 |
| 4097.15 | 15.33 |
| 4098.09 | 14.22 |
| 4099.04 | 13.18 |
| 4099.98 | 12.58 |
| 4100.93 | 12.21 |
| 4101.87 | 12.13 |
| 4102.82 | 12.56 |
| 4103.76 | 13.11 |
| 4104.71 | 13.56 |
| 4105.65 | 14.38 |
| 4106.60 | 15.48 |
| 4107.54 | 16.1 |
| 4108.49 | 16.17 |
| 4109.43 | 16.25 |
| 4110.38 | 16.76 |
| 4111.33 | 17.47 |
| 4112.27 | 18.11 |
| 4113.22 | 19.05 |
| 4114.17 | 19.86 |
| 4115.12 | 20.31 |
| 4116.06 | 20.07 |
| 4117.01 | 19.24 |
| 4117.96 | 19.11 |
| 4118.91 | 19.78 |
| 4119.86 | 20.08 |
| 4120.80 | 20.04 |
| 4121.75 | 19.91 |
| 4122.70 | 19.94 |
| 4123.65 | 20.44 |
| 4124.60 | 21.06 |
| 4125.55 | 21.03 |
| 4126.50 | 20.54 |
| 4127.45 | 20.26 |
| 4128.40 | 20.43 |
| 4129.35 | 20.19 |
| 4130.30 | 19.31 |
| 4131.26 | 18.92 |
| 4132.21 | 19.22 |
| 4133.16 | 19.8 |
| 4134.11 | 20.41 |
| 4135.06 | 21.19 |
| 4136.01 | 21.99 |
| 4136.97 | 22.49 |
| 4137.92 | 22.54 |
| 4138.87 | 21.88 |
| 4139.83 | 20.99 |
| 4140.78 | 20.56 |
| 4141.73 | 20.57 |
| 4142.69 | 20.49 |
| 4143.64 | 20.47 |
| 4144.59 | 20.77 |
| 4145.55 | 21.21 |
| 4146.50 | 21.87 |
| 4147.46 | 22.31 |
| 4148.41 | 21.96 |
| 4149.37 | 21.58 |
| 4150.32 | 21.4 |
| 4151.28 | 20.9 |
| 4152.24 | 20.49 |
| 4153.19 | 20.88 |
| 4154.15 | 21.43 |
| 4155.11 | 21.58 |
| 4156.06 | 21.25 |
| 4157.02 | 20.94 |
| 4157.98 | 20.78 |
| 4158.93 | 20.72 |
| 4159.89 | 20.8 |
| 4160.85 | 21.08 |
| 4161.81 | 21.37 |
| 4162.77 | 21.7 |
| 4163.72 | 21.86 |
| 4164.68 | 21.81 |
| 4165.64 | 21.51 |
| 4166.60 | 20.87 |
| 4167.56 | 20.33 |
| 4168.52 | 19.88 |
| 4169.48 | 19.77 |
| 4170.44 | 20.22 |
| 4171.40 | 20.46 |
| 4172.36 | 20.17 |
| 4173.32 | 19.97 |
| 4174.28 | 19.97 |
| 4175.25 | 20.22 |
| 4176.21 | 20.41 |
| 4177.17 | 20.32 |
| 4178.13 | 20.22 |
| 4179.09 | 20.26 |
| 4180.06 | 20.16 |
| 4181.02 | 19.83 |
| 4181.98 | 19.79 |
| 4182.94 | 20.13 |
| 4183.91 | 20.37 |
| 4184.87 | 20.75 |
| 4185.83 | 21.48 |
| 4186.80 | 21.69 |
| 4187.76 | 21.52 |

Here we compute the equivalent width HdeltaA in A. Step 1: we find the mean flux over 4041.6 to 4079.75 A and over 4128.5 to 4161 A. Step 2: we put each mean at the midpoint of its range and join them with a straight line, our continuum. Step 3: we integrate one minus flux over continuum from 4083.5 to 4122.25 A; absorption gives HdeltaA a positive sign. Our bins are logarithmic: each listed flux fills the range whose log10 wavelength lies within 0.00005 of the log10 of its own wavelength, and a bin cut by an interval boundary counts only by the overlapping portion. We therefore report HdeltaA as 6.4 A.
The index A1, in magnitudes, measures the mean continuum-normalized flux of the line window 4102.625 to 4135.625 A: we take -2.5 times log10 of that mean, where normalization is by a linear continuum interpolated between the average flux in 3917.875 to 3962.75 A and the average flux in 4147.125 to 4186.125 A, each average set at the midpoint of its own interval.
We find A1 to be 0.06 mag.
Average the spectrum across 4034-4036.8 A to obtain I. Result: 21.4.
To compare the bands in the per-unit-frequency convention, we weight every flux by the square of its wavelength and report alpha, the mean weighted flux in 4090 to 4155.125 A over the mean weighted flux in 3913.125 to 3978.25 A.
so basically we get 1.44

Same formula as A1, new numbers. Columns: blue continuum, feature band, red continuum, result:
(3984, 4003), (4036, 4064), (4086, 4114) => -0.18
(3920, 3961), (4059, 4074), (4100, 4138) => -0.15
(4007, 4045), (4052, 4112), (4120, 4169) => 0.16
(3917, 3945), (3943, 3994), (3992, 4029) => 0.19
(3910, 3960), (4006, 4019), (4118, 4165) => -0.17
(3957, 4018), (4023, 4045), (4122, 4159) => -0.20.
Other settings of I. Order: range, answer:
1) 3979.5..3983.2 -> 16.8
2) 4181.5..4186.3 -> 20.5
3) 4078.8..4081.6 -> 19.7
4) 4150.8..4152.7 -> 20.6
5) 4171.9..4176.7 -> 20.1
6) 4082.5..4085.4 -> 20.3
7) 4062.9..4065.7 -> 20.7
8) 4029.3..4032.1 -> 20.8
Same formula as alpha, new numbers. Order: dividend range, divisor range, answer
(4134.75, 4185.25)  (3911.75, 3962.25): 1.47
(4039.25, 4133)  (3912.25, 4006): 1.29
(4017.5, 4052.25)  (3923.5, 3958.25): 1.48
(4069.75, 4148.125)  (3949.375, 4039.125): 1.12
